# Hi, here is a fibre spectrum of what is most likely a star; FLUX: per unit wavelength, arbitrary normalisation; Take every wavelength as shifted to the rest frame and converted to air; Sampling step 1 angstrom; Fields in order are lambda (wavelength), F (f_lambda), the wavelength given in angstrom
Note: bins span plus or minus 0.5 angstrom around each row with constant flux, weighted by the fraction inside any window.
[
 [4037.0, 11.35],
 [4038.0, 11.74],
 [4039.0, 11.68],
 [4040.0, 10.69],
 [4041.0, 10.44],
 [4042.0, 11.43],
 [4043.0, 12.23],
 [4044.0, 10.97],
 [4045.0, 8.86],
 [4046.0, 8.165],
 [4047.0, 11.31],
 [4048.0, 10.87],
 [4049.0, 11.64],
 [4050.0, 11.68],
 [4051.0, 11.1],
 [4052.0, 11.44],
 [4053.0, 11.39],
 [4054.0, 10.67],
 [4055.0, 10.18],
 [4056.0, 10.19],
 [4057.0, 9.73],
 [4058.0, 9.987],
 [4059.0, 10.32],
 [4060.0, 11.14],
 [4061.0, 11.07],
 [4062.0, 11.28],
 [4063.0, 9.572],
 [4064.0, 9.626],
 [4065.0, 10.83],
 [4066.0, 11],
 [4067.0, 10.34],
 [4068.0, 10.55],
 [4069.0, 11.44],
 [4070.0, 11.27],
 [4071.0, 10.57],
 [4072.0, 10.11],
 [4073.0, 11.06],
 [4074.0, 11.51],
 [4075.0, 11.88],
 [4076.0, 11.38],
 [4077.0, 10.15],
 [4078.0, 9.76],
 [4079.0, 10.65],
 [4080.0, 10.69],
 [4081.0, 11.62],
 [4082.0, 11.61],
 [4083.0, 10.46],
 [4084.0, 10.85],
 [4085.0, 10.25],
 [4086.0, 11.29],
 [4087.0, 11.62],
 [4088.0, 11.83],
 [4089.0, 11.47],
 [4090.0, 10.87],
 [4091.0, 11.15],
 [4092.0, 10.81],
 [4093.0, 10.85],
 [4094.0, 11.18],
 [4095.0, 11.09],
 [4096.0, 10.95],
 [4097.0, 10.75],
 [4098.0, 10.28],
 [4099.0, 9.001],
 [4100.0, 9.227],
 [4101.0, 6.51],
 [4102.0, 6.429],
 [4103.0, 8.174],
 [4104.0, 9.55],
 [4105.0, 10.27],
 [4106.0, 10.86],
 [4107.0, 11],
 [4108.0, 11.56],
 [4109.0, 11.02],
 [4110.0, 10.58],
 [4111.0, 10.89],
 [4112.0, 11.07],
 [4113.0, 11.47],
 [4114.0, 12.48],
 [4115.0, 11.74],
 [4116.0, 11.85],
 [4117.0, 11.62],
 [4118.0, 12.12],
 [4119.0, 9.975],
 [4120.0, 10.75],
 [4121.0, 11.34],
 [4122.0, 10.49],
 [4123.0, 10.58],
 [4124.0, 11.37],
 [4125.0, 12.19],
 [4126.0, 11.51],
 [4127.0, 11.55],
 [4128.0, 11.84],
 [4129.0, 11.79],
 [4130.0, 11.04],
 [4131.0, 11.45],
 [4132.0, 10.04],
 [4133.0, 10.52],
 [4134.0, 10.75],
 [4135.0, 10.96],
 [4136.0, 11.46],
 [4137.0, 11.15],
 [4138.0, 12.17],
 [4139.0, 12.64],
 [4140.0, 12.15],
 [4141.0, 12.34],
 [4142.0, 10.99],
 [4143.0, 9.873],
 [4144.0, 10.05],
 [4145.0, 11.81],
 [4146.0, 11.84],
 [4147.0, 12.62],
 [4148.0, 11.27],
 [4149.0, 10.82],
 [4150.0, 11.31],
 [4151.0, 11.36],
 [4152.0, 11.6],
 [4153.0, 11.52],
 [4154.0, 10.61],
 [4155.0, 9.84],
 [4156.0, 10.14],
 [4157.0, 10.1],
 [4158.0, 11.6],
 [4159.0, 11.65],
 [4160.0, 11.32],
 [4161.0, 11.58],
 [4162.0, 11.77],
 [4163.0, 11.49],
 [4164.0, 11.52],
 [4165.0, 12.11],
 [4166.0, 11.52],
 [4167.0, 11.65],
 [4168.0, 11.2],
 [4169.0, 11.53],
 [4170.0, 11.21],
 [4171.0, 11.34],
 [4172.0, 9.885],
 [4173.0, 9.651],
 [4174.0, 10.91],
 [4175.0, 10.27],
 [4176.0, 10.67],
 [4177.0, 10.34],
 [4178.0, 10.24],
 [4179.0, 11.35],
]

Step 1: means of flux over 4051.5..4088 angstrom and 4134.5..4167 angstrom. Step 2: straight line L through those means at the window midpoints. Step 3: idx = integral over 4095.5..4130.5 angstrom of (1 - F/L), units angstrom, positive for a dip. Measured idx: 1.3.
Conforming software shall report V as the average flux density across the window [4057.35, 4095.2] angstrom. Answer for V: 10.9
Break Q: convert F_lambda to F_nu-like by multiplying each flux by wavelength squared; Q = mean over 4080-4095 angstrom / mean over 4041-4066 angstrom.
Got 1.1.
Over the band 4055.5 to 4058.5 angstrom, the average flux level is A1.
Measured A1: 9.97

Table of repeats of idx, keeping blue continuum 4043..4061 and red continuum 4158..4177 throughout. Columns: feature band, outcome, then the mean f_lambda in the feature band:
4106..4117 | -0.5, 11.4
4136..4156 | -0.5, 11.3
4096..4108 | 1.6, 9.44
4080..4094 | -0.4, 11.1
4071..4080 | 0.0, 10.8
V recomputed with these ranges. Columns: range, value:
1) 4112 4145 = 11.3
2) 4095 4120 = 10.4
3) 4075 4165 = 11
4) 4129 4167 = 11.3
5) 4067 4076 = 11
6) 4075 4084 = 10.9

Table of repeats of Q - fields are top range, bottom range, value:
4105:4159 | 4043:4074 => 1.09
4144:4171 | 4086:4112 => 1.13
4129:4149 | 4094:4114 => 1.14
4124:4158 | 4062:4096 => 1.06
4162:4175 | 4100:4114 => 1.15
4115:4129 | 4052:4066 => 1.11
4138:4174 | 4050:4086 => 1.09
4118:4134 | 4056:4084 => 1.07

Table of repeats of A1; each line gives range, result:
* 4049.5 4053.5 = 11.4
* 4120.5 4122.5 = 10.9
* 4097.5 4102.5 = 8.29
